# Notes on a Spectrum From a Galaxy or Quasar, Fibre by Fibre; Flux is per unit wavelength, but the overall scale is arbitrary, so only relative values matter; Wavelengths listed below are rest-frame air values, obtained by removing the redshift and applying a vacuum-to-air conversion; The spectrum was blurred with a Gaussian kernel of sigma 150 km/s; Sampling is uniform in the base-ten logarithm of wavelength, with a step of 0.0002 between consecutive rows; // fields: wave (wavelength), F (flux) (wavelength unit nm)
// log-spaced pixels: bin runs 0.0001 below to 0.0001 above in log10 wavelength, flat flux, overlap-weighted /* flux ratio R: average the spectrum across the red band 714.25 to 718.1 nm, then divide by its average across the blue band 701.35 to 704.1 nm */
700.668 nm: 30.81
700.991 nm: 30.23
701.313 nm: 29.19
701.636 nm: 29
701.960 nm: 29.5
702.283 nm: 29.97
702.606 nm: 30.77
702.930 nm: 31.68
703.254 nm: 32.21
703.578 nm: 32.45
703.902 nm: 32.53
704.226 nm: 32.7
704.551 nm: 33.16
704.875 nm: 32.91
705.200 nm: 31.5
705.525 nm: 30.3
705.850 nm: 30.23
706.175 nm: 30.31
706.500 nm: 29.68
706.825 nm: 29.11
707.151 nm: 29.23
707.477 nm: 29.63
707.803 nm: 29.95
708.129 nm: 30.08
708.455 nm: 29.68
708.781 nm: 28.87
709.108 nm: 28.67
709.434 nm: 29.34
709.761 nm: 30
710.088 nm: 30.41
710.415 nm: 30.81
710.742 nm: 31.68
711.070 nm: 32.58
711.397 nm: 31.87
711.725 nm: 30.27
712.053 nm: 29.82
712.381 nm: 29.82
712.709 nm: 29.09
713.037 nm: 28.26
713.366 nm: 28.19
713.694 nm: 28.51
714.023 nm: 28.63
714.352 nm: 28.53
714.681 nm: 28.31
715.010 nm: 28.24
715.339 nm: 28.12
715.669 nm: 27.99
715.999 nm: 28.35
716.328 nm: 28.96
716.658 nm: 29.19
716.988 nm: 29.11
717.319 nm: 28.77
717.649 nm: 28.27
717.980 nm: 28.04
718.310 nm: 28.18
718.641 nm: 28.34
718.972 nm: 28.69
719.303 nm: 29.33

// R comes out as 0.9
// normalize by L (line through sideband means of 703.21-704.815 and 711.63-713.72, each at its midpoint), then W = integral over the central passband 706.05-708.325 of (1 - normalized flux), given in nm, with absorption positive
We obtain 0.121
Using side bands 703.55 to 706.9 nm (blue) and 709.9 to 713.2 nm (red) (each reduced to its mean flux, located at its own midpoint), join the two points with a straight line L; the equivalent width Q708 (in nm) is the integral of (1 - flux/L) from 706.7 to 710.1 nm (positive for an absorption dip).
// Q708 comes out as 0.15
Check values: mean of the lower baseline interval 31.4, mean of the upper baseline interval 30.5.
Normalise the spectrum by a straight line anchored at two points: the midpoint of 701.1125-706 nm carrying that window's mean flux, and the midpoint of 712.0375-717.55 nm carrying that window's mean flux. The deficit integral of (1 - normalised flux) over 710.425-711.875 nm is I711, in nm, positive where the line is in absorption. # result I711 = -0.100 nm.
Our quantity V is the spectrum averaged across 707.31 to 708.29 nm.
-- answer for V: 29.9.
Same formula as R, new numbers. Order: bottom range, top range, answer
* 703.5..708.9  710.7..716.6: 0.95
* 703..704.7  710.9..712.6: 0.95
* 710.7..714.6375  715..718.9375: 0.96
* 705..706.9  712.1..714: 0.95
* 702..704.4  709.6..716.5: 0.93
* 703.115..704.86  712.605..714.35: 0.87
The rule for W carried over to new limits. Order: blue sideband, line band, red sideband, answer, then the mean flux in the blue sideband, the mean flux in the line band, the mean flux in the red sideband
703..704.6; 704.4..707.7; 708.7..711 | 0.11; 32.5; 30.6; 30.1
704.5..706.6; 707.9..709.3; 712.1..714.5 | 0.04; 31.1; 29.4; 28.8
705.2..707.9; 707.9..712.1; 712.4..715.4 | -0.15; 29.9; 30.3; 28.5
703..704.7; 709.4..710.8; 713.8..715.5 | -0.02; 32.5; 30.5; 28.4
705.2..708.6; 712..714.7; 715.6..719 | 0.03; 29.9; 28.8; 28.5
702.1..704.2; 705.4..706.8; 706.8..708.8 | 0.01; 31.7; 30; 29.6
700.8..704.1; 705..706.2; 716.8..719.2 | -0.01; 30.8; 30.7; 28.5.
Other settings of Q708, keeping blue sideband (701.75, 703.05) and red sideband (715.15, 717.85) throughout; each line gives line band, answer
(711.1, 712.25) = -0.07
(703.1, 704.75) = -0.13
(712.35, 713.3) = 0.01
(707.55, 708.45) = -0.01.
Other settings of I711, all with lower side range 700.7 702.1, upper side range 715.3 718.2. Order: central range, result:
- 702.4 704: -0.129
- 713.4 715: 0.015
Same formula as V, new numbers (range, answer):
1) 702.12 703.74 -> 31.4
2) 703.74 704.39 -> 32.6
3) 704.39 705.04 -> 33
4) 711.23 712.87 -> 30.2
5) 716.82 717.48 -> 28.9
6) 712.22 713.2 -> 29.1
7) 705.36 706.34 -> 30.3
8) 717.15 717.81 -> 28.5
